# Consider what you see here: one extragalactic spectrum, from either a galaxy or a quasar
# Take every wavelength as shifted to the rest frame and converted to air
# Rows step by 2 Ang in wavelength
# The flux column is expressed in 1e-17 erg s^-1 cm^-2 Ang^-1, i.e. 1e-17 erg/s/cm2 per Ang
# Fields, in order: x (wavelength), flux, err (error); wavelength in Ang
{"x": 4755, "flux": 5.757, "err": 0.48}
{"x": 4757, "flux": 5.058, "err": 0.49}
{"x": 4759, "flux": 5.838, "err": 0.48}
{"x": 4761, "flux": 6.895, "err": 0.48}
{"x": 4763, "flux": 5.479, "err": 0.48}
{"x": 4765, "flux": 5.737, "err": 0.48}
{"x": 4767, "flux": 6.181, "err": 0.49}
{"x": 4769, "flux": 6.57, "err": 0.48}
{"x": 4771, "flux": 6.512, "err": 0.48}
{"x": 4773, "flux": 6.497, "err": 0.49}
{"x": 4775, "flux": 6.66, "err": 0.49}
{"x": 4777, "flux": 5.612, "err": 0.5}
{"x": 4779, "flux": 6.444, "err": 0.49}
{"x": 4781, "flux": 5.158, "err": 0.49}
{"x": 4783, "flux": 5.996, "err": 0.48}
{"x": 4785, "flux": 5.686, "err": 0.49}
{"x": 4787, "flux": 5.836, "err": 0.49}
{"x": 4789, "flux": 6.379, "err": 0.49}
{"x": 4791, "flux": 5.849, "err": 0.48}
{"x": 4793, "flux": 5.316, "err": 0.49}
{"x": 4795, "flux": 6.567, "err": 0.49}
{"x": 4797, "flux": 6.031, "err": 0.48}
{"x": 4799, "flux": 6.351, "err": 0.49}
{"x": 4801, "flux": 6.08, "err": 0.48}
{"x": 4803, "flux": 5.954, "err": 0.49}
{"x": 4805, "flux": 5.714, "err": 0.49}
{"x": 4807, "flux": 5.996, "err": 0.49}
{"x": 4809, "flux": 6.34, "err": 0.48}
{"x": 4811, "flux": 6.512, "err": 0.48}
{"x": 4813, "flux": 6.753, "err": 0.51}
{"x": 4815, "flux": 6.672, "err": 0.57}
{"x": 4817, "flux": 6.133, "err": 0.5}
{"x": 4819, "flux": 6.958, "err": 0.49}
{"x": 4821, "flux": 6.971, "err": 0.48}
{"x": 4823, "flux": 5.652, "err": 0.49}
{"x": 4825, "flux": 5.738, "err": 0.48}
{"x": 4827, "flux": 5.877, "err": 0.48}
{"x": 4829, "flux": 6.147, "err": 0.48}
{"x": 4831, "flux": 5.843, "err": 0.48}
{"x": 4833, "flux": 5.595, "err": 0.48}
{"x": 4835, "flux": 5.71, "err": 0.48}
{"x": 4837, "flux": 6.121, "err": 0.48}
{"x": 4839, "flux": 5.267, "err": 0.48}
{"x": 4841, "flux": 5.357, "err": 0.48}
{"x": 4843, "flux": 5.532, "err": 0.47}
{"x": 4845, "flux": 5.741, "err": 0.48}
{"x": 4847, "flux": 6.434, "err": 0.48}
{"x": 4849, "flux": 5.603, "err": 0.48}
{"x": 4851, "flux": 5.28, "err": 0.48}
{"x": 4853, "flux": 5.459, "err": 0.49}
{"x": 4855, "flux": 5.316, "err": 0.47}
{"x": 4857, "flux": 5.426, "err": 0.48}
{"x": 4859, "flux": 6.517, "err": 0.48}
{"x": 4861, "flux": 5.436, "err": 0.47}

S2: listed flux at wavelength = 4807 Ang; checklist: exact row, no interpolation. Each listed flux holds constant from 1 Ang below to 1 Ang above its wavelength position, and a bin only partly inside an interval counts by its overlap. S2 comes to 5.996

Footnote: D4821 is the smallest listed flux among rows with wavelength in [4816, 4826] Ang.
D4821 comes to 5.652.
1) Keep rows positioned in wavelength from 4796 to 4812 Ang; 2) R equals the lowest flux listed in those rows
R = 5.714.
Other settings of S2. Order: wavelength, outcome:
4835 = 5.71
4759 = 5.838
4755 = 5.757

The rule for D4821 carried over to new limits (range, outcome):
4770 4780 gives 5.612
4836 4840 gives 5.267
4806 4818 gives 5.996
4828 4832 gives 5.843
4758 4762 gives 5.838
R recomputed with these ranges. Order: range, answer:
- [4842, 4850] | 5.532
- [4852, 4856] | 5.316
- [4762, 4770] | 5.479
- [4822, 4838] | 5.595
